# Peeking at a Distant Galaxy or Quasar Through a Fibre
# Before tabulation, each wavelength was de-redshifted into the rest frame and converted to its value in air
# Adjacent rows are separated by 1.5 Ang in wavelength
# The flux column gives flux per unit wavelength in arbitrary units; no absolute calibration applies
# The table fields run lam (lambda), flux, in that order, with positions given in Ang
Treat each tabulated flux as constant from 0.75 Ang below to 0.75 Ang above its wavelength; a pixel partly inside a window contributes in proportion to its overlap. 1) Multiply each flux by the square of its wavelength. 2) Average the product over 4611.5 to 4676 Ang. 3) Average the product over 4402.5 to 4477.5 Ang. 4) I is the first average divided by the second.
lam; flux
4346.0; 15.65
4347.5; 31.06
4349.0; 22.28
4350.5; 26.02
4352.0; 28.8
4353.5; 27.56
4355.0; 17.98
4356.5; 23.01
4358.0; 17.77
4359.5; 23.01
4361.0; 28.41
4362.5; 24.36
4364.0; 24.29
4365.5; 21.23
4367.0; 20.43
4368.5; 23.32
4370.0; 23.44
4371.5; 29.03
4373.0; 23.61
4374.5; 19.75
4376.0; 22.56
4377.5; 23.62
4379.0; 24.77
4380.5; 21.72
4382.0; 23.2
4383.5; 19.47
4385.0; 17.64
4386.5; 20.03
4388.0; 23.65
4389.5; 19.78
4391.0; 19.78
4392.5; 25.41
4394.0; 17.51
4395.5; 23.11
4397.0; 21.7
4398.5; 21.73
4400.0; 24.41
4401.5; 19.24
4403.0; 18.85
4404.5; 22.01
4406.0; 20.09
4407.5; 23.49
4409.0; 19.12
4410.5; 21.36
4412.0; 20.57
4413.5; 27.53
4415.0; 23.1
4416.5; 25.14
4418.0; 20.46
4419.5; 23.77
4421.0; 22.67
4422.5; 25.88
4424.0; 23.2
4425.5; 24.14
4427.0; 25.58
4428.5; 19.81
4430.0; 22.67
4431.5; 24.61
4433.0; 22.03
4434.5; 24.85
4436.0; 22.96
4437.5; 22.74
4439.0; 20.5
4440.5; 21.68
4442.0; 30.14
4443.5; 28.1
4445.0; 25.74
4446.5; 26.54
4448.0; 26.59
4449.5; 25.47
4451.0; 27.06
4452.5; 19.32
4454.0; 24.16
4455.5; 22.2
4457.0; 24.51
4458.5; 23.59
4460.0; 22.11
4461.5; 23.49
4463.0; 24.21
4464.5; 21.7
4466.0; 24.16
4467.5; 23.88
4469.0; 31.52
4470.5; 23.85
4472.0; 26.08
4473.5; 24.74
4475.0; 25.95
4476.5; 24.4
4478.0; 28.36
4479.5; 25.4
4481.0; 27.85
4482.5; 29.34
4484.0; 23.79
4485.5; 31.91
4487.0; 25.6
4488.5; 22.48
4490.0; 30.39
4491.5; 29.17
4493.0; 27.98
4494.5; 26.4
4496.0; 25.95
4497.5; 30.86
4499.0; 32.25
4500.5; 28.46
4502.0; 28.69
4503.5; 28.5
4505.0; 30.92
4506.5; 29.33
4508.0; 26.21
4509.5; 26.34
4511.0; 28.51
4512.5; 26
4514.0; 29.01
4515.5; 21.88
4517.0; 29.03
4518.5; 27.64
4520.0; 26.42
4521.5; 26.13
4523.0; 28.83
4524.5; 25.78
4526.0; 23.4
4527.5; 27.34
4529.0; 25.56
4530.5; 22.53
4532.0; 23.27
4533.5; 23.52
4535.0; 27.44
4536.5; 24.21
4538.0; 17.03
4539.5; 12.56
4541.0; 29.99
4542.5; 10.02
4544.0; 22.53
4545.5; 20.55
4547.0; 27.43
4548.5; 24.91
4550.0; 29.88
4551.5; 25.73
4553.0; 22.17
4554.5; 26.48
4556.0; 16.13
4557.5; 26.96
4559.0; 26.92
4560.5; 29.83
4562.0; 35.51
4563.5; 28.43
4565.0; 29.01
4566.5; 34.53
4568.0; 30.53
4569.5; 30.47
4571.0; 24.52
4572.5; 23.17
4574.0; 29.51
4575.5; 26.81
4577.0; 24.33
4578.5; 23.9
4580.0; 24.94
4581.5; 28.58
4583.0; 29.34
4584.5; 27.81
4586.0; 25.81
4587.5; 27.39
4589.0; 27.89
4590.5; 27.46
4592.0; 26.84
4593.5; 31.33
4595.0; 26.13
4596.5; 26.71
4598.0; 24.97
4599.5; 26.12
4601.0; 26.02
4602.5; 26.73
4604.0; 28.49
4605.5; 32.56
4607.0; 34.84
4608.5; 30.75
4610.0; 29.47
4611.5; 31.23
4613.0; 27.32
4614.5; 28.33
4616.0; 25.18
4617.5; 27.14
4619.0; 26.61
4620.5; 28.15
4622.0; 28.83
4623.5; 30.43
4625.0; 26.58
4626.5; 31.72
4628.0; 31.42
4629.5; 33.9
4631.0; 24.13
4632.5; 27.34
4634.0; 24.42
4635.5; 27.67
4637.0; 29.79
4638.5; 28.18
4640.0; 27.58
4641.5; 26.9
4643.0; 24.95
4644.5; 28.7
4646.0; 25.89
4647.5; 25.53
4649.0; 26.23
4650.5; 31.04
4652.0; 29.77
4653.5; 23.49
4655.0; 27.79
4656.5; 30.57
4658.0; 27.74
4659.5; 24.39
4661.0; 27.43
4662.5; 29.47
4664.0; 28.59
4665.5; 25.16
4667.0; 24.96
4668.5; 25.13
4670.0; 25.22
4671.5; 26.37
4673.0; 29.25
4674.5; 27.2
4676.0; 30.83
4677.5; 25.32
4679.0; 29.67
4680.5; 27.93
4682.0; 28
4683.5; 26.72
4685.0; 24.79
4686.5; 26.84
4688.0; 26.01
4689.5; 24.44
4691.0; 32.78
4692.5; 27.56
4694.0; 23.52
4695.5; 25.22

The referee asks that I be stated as 1.27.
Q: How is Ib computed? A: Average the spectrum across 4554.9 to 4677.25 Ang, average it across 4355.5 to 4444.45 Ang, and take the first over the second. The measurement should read 1.22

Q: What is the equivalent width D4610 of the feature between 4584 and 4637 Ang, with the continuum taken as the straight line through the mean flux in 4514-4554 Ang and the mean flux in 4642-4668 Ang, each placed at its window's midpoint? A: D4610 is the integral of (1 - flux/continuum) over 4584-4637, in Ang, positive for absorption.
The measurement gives -4.5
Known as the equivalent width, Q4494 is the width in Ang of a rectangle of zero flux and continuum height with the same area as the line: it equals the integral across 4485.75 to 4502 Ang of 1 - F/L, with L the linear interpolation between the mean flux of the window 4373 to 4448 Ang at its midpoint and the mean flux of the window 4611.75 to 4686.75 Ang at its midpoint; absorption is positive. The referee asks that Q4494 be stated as -2.48 Ang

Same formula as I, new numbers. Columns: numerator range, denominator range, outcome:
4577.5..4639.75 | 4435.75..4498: 1.17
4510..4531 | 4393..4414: 1.29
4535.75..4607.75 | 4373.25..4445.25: 1.26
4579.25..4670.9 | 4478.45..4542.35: 1.11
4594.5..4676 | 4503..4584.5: 1.12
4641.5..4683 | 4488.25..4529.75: 1.06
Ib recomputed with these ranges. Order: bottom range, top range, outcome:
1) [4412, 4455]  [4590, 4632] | 1.19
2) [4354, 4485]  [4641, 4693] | 1.16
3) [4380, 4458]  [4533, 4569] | 1.10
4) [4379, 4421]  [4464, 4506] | 1.25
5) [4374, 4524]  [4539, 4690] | 1.11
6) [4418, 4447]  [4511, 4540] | 1.04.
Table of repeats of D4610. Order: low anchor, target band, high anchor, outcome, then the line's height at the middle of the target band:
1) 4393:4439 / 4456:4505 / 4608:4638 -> -4.4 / 24.3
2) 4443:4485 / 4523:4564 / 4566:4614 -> 3.9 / 26.9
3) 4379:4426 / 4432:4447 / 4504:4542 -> -0.9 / 23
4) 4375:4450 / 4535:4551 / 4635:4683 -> 1.9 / 25.2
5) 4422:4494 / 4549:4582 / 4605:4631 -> 1.0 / 28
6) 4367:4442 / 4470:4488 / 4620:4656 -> -1.6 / 24.2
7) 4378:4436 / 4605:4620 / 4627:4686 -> -1.6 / 26.5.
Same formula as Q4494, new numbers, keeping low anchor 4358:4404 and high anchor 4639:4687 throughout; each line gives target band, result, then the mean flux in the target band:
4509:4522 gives -1.17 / 26.8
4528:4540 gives 1.24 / 22.3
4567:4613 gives -3.46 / 27.8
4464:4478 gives -0.92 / 25.4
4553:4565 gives -0.77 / 27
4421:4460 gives -1.38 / 24.1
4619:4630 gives -1.38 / 29.8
